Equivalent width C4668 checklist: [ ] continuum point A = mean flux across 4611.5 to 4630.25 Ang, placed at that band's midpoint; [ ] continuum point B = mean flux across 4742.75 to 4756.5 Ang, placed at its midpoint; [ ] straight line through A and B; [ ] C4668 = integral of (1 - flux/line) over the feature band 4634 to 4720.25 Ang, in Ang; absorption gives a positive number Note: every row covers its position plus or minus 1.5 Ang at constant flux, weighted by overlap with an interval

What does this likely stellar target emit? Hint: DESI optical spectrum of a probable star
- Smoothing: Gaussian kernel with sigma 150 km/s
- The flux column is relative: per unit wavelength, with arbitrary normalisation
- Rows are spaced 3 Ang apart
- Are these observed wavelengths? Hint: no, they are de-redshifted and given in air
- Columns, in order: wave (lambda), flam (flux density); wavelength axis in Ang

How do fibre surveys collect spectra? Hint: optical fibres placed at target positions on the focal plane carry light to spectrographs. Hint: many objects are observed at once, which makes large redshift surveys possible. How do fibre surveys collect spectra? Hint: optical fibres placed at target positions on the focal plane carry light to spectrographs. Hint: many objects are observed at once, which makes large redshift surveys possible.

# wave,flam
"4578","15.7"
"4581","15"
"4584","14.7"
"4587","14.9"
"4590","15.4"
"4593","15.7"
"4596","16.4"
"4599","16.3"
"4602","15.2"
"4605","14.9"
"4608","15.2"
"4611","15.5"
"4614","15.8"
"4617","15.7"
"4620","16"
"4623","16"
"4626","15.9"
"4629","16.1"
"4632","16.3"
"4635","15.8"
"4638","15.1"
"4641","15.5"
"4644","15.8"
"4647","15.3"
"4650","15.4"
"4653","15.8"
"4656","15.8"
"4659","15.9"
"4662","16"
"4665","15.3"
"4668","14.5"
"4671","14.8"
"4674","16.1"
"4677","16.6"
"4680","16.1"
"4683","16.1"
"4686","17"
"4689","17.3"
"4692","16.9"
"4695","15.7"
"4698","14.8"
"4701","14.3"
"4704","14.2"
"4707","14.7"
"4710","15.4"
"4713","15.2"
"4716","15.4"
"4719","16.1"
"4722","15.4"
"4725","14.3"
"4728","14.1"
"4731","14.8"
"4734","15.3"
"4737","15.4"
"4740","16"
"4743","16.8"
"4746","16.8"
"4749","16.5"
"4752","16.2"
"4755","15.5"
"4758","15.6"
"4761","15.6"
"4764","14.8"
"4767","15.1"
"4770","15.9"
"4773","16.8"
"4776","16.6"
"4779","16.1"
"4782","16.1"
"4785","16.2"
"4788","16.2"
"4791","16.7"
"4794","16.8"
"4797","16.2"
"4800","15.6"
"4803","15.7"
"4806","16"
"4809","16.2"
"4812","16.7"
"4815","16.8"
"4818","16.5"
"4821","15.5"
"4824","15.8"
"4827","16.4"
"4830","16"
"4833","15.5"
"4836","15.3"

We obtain 2.5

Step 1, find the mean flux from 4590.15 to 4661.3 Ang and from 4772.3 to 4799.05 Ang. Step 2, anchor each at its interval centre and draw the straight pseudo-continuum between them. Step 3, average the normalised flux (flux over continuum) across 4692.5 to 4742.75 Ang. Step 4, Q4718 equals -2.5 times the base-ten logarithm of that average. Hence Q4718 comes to 0.066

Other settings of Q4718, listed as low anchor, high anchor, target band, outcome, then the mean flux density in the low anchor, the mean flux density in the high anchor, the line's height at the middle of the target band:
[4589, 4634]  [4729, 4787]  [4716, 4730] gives 0.06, 15.8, 15.9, 15.9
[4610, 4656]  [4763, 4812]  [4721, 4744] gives 0.05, 15.7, 16.1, 16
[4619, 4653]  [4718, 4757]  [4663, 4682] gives 0.01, 15.7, 15.6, 15.7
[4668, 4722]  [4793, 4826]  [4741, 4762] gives -0.02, 15.6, 16.2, 15.9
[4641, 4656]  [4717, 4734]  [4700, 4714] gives 0.03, 15.6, 15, 15.1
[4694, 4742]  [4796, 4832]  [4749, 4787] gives -0.02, 15.1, 16.1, 15.6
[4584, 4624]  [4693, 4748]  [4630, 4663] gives -0.02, 15.6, 15.3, 15.5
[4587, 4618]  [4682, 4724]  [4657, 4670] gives 0.01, 15.6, 15.6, 15.6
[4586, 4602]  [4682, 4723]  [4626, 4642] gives -0.01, 15.7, 15.6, 15.7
